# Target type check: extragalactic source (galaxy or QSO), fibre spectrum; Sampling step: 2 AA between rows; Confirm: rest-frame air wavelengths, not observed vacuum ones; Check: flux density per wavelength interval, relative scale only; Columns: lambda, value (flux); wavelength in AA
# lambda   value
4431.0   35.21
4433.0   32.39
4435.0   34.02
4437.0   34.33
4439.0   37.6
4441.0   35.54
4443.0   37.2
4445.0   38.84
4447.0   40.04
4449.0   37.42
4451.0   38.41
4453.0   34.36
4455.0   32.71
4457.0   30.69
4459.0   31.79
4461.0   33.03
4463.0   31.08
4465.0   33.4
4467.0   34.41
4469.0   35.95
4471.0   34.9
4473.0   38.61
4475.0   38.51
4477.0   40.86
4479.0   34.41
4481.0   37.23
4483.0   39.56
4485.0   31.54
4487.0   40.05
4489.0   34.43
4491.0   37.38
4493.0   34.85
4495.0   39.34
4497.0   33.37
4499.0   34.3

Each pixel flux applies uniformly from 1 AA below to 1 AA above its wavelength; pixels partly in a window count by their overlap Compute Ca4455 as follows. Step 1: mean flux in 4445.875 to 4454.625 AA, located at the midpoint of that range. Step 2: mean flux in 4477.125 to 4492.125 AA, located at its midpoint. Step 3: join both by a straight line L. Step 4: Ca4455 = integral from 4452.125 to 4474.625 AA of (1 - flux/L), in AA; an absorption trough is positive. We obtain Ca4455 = 1.9 AA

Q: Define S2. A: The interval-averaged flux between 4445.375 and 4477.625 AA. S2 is 35.4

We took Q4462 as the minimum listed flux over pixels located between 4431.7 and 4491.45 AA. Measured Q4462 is 30.69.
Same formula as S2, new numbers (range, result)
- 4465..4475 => 36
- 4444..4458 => 36.1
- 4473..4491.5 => 37.2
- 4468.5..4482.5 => 37.3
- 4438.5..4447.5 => 37.7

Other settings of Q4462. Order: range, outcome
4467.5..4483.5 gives 34.41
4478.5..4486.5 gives 31.54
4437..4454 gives 34.33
